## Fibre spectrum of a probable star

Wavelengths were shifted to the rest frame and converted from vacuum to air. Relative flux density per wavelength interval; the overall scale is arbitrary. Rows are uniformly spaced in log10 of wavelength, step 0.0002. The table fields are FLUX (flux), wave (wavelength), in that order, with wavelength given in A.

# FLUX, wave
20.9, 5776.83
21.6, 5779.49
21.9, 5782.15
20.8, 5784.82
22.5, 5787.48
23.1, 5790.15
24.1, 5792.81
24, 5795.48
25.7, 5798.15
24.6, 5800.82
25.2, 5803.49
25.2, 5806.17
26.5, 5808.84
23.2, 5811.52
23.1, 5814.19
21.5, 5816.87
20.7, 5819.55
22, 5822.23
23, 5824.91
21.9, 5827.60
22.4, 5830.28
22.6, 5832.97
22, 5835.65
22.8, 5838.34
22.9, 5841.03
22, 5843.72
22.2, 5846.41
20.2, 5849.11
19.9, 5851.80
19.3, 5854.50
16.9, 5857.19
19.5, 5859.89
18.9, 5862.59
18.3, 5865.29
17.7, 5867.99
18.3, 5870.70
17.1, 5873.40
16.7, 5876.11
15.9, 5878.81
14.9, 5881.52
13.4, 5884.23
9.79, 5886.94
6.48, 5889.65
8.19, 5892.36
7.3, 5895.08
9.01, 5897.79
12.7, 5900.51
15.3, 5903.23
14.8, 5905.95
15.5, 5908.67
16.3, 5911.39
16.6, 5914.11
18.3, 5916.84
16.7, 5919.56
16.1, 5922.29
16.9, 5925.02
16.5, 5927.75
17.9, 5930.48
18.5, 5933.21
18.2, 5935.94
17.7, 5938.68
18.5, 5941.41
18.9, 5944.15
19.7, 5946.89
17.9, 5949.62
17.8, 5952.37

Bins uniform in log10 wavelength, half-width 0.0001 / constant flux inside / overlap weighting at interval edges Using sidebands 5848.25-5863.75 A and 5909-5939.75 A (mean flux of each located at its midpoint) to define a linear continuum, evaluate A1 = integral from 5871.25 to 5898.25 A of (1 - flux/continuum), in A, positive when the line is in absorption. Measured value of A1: 9.1 A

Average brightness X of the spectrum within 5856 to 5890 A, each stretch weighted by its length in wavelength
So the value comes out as 15.9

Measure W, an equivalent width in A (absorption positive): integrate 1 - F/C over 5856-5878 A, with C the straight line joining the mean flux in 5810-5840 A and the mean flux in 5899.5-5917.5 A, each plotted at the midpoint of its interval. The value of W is 1.2 A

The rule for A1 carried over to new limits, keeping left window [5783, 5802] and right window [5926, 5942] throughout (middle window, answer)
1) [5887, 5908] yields 9.36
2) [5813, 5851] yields -0.26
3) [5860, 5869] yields 0.93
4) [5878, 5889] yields 3.85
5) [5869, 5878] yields 1.32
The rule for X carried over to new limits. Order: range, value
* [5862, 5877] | 17.8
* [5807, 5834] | 22.7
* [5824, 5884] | 19.6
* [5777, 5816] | 23.6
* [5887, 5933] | 14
